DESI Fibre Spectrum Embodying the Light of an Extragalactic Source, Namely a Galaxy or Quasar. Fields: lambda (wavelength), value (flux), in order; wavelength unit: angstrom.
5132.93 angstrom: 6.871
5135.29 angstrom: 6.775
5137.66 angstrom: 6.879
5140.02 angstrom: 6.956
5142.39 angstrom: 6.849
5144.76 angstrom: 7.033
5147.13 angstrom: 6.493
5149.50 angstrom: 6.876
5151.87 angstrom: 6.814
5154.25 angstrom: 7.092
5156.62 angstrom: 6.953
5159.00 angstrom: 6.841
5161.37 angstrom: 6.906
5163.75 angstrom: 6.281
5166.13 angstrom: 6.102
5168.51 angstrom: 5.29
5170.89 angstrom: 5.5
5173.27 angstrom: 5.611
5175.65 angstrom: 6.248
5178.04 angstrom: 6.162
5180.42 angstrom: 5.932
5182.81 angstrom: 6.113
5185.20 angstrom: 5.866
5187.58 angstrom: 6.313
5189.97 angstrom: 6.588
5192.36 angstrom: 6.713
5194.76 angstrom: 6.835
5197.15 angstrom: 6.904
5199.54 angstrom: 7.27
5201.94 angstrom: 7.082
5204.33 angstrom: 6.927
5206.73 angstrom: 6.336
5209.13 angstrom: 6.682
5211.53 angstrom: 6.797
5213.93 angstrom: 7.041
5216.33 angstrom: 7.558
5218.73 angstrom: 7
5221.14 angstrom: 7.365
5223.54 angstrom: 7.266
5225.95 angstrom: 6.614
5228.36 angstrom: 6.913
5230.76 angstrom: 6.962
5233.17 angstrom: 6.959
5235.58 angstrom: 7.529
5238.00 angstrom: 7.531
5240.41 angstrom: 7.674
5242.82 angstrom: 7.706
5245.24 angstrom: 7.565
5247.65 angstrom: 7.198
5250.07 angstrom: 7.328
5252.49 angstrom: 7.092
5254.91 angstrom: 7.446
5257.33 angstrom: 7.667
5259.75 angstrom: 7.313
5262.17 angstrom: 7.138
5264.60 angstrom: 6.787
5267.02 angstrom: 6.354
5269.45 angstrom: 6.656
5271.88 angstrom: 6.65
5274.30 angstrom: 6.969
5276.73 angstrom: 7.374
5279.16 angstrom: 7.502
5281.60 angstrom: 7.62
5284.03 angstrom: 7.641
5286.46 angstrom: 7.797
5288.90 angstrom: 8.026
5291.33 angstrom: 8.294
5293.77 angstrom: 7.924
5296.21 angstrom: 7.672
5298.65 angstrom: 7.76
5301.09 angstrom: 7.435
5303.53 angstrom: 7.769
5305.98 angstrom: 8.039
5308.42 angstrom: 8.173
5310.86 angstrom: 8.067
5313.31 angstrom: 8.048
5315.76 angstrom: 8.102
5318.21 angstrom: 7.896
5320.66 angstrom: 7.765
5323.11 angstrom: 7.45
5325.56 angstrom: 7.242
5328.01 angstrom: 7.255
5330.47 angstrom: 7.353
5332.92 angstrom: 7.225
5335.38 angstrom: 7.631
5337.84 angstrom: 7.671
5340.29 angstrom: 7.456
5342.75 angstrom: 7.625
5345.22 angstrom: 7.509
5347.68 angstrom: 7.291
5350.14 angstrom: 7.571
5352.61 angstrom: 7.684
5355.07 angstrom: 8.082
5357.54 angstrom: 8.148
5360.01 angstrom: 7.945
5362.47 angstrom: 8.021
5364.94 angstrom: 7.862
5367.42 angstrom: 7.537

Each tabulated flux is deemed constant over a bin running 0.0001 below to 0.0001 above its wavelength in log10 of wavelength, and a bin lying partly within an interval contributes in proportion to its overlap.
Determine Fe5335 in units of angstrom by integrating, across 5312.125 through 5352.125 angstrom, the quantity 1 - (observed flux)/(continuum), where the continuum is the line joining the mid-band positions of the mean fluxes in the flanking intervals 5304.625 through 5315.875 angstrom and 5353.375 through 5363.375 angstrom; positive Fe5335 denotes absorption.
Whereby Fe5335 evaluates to 2.4 angstrom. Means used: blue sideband 8.08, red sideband 8.04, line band 7.57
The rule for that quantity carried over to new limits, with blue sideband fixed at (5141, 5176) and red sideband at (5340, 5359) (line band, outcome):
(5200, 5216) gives -0.2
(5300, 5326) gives -1.4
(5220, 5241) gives -0.8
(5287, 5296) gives -0.9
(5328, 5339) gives 0.2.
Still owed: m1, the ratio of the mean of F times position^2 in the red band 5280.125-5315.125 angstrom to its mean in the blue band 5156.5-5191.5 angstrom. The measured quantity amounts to 1.34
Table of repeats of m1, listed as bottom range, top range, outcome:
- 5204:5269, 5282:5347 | 1.11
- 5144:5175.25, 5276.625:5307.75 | 1.27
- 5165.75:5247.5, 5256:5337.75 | 1.15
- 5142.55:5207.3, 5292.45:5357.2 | 1.25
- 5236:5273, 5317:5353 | 1.07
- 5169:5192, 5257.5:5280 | 1.20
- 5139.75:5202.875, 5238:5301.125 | 1.18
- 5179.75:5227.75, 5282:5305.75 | 1.19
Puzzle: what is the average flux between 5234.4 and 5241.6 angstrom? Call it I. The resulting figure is 7.57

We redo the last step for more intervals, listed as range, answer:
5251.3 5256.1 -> 7.27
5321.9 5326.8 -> 7.35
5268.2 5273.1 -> 6.65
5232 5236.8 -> 7.23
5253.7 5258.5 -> 7.56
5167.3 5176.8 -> 5.66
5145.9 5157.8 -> 6.85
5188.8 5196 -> 6.71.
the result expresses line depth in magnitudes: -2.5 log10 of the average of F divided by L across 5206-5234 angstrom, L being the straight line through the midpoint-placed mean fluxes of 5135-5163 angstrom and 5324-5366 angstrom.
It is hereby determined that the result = 0.03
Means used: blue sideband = 6.87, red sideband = 7.62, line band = 6.97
